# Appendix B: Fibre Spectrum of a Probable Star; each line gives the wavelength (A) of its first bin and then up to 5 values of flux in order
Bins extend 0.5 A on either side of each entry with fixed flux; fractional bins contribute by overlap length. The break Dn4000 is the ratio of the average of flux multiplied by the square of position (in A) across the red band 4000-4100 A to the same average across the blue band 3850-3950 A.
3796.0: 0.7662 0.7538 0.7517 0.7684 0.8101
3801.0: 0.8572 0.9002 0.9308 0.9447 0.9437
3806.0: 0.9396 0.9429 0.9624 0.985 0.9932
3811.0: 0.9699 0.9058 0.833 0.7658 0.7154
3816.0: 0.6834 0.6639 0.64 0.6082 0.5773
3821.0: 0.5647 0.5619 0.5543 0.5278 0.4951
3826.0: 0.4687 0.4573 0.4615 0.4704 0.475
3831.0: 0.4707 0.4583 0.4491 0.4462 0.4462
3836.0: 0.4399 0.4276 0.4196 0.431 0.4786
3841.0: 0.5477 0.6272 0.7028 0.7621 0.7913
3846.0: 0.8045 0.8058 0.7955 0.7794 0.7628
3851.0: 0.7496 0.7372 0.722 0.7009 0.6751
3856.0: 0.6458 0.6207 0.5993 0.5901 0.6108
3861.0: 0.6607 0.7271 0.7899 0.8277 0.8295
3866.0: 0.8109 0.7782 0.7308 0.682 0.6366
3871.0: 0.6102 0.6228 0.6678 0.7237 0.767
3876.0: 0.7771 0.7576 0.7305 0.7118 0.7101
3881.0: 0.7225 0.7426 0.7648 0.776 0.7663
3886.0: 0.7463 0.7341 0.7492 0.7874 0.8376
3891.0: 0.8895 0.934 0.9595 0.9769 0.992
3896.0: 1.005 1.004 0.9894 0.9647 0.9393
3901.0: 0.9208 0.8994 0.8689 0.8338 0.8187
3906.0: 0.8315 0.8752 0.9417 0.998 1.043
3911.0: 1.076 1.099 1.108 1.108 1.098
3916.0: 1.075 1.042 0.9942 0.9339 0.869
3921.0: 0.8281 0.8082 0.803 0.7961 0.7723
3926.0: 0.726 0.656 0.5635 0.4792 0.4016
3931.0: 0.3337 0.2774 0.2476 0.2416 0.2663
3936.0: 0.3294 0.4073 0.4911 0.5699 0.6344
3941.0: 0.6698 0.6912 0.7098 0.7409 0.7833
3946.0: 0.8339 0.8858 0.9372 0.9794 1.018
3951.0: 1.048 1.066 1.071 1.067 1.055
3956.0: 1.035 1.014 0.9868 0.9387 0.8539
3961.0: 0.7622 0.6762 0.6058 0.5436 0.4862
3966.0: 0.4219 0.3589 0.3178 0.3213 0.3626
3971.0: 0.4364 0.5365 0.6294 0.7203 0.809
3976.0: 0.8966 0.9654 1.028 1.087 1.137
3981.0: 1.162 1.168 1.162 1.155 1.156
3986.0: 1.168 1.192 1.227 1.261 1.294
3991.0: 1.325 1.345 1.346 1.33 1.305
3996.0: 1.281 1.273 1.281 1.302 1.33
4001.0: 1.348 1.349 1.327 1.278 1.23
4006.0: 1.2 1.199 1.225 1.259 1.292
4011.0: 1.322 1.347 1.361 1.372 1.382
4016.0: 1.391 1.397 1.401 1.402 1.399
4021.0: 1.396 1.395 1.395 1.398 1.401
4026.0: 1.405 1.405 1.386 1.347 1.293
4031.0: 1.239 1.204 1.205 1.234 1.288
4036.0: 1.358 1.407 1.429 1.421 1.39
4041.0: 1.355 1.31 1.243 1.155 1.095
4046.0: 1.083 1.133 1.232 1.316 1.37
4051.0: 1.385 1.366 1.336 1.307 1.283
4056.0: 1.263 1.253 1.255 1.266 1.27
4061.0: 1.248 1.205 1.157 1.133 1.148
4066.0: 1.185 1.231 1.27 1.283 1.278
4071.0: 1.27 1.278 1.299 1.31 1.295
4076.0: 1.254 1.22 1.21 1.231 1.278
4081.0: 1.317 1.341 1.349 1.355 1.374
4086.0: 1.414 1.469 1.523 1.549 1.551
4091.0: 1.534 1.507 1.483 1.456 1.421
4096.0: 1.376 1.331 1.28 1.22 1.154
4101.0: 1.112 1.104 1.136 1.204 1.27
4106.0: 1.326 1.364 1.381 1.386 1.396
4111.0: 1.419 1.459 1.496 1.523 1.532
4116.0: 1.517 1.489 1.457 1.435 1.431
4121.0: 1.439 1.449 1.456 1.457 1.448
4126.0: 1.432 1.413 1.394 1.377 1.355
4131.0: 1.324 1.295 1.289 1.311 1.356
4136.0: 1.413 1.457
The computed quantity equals 1.85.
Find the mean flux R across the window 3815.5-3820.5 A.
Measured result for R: 0.635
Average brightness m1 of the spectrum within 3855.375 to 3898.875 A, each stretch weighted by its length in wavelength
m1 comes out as 0.769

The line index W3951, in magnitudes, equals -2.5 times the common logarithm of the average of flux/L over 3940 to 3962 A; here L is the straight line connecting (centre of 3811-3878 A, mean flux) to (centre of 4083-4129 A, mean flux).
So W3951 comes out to 0.06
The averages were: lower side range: 0.644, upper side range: 1.4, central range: 0.9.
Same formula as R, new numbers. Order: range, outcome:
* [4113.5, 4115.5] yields 1.53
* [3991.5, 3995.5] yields 1.33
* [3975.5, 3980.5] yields 1.02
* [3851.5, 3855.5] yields 0.709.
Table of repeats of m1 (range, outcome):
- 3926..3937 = 0.397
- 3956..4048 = 1.14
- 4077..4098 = 1.4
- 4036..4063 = 1.28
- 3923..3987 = 0.745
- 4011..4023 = 1.38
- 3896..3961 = 0.819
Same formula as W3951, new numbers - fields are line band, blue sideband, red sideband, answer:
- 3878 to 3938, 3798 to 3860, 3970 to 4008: 0.126 mag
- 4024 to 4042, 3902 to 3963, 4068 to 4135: -0.180 mag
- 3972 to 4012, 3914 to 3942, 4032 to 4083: -0.227 mag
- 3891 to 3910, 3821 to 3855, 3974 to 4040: -0.116 mag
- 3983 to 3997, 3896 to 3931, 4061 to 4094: -0.158 mag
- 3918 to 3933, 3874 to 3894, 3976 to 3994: 0.391 mag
